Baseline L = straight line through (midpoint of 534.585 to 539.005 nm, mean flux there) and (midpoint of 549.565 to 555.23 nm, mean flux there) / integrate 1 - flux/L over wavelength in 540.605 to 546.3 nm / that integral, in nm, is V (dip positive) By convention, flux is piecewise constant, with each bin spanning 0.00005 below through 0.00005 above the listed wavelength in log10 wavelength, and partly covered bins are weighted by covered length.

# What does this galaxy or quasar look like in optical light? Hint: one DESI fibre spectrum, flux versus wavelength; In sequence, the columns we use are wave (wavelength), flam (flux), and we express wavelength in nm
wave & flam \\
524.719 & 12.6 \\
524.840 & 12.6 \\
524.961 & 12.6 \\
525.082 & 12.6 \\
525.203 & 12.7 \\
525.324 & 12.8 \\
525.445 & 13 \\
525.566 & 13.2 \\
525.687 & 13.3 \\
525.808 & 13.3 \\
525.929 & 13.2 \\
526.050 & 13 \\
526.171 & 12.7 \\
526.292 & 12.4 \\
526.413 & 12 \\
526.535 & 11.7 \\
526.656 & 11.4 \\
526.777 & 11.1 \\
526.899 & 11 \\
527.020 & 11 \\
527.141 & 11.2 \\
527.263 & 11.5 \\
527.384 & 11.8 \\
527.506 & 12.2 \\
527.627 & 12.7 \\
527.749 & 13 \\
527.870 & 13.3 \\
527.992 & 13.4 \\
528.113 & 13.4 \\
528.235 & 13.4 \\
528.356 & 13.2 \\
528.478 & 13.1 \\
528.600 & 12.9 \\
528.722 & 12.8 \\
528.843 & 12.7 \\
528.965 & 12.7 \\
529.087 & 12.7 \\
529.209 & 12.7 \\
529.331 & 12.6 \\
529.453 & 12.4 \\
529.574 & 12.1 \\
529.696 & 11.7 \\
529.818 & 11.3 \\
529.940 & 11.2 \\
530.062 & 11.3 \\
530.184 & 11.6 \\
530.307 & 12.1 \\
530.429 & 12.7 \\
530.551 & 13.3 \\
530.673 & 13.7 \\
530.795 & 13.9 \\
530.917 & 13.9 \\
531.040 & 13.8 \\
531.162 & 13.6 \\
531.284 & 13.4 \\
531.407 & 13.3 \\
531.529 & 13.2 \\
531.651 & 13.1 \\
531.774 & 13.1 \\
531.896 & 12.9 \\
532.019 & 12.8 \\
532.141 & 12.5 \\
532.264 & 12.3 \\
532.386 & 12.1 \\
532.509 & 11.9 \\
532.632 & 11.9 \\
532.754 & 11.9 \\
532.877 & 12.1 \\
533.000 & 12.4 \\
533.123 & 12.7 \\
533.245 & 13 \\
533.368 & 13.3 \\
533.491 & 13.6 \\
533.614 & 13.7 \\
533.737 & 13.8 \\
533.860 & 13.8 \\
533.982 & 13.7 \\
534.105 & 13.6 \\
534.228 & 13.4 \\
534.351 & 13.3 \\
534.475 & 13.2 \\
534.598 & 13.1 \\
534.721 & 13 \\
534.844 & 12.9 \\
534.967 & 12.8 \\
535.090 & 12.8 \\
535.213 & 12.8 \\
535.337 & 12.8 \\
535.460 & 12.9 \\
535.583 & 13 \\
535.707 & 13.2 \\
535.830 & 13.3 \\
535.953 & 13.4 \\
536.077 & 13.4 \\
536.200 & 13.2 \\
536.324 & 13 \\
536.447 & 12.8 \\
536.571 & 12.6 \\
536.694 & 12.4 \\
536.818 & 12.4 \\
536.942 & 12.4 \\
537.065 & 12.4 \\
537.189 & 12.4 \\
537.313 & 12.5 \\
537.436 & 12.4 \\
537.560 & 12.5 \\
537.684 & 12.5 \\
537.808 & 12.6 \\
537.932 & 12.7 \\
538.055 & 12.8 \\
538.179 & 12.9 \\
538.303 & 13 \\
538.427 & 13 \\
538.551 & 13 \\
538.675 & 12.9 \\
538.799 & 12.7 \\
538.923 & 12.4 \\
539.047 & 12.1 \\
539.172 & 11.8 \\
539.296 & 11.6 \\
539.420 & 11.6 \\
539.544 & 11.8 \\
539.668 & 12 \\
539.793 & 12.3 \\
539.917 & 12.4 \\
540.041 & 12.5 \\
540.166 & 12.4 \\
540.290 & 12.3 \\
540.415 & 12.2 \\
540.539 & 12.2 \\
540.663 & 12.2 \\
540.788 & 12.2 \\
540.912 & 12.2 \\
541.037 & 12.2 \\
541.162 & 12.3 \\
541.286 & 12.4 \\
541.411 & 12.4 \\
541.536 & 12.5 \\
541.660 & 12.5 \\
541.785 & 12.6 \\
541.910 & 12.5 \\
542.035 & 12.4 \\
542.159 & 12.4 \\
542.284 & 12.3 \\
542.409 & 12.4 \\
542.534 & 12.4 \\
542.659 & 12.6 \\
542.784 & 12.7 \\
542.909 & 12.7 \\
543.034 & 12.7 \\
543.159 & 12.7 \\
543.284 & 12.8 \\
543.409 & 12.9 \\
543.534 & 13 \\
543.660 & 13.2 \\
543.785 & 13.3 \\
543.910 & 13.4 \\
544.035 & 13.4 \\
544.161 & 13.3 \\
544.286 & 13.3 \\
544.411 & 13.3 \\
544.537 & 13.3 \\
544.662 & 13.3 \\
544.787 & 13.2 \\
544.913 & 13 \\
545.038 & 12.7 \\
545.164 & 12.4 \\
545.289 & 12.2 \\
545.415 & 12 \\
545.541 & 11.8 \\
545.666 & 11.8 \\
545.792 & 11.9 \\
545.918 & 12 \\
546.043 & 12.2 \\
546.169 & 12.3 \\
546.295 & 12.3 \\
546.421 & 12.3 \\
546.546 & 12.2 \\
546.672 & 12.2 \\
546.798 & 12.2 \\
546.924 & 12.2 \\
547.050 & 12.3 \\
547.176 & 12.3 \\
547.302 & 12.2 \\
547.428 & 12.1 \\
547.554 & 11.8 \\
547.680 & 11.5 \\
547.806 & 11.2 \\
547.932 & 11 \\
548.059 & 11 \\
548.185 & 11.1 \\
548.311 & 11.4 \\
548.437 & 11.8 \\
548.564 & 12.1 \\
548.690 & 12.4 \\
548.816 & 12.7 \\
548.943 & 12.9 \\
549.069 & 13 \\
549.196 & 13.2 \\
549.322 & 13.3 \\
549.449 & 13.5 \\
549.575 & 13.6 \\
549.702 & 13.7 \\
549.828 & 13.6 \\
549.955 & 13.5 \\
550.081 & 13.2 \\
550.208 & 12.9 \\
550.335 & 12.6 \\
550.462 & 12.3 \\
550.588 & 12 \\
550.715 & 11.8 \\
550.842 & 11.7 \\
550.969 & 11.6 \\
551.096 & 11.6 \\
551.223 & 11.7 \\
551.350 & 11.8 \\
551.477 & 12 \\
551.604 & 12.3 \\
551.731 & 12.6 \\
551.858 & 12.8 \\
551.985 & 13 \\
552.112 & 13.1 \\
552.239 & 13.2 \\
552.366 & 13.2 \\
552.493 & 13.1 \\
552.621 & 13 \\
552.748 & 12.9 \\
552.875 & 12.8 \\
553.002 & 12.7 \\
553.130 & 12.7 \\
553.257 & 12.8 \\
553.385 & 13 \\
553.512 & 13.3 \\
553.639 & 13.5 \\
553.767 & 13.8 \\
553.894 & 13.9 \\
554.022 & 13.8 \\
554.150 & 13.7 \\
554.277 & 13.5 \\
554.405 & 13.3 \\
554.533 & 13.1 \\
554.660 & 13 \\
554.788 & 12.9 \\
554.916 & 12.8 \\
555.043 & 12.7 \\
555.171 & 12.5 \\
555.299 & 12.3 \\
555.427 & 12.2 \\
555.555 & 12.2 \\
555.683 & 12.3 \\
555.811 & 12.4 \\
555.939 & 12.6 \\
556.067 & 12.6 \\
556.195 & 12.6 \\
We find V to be 0.10 nm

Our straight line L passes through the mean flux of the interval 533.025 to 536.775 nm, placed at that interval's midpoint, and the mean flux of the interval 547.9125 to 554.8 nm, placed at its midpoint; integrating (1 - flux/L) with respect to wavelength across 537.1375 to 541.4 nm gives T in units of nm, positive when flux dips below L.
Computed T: 0.21 nm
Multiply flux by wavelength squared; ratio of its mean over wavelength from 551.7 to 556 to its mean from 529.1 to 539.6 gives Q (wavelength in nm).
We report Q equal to 1.09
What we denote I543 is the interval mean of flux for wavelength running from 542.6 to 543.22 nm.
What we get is 12.7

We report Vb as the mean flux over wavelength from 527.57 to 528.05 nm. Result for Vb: 13.1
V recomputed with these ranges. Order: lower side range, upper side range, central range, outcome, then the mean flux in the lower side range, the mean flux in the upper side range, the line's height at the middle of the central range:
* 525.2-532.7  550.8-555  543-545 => -0.06 nm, 12.6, 12.9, 12.8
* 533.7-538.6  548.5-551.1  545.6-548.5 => 0.20 nm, 12.9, 12.7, 12.8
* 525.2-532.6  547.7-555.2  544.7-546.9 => 0.07 nm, 12.6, 12.7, 12.7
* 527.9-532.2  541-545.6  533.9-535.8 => -0.05 nm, 12.8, 12.7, 12.8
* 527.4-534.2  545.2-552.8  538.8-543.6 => 0.07 nm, 12.8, 12.4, 12.6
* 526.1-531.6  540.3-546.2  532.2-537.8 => -0.14 nm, 12.5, 12.6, 12.5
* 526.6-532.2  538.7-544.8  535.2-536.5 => -0.05 nm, 12.6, 12.6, 12.6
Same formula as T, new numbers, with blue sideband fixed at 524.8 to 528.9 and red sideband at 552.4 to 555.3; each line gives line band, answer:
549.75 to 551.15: 0.06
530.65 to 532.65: -0.06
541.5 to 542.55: 0.03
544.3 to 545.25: -0.01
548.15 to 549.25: 0.06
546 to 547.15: 0.06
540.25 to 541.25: 0.05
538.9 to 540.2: 0.08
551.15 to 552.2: 0.05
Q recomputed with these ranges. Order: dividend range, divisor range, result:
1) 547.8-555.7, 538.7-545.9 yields 1.05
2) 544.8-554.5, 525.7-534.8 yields 1.06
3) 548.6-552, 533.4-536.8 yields 1.02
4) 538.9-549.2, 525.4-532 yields 1.04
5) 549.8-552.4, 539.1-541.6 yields 1.07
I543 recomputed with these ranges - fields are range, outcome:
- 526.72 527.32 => 11.1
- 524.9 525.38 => 12.7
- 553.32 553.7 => 13.3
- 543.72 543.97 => 13.4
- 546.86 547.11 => 12.2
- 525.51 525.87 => 13.3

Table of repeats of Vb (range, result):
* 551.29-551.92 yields 12.3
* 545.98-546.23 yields 12.3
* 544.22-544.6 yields 13.3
